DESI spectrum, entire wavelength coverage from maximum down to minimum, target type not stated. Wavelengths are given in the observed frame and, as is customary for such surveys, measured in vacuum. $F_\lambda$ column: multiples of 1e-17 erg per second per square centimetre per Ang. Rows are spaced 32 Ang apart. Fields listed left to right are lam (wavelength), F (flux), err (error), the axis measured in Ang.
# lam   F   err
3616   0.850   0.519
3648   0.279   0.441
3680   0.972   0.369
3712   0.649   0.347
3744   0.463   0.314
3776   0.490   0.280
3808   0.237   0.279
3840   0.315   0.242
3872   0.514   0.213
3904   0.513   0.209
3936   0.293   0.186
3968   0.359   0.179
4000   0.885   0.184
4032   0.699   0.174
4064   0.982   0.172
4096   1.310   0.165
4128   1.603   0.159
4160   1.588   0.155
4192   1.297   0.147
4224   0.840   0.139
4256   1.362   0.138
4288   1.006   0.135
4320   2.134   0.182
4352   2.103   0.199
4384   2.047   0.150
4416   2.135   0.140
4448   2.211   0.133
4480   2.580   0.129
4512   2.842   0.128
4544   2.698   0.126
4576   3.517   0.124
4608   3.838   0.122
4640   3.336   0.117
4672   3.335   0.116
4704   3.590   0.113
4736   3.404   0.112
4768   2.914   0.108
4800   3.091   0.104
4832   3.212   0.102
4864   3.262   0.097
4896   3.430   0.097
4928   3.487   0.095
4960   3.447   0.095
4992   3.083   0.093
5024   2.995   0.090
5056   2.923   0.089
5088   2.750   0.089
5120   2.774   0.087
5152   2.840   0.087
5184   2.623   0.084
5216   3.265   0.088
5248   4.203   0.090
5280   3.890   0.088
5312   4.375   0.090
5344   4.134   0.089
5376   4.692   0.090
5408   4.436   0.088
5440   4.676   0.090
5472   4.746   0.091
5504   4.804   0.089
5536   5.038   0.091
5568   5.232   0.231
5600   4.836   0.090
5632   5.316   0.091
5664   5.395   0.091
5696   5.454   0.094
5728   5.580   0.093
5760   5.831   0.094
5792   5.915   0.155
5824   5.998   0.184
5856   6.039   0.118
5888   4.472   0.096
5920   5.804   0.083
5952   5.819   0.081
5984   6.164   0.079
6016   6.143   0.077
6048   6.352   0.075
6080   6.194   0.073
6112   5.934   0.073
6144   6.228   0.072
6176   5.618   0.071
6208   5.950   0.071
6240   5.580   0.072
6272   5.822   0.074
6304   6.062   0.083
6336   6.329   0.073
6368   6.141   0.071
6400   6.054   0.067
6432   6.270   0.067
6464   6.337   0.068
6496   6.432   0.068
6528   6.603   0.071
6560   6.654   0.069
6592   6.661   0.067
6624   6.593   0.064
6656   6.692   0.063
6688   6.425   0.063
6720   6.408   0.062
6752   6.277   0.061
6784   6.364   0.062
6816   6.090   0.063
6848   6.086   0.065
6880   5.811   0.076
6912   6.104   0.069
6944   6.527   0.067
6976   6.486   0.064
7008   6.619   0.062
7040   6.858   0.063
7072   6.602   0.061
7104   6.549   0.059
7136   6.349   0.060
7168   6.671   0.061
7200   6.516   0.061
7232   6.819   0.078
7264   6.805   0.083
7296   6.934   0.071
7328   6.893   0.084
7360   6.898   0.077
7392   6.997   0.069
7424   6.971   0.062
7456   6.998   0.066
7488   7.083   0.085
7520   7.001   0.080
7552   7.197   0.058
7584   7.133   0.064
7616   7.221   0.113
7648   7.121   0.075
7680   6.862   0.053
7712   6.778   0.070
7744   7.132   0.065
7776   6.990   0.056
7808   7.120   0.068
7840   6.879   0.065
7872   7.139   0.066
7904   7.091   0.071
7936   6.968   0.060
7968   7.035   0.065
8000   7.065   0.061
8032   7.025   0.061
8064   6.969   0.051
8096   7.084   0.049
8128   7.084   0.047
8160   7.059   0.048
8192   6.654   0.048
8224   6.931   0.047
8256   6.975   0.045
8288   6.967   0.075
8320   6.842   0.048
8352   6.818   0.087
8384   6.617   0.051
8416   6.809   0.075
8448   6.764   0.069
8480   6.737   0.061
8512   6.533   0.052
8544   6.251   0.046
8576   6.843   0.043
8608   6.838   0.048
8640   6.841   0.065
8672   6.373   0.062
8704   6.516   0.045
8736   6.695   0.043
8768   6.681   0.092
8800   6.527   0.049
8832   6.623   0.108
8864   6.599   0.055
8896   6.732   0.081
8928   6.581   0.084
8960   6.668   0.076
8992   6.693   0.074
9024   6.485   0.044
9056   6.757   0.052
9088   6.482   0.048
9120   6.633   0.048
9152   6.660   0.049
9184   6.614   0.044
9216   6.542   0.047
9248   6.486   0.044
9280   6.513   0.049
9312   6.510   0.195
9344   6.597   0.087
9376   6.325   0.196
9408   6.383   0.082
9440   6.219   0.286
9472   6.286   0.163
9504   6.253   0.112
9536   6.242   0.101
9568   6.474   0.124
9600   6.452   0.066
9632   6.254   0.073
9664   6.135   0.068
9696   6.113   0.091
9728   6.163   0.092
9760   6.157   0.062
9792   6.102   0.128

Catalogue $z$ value 0.00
